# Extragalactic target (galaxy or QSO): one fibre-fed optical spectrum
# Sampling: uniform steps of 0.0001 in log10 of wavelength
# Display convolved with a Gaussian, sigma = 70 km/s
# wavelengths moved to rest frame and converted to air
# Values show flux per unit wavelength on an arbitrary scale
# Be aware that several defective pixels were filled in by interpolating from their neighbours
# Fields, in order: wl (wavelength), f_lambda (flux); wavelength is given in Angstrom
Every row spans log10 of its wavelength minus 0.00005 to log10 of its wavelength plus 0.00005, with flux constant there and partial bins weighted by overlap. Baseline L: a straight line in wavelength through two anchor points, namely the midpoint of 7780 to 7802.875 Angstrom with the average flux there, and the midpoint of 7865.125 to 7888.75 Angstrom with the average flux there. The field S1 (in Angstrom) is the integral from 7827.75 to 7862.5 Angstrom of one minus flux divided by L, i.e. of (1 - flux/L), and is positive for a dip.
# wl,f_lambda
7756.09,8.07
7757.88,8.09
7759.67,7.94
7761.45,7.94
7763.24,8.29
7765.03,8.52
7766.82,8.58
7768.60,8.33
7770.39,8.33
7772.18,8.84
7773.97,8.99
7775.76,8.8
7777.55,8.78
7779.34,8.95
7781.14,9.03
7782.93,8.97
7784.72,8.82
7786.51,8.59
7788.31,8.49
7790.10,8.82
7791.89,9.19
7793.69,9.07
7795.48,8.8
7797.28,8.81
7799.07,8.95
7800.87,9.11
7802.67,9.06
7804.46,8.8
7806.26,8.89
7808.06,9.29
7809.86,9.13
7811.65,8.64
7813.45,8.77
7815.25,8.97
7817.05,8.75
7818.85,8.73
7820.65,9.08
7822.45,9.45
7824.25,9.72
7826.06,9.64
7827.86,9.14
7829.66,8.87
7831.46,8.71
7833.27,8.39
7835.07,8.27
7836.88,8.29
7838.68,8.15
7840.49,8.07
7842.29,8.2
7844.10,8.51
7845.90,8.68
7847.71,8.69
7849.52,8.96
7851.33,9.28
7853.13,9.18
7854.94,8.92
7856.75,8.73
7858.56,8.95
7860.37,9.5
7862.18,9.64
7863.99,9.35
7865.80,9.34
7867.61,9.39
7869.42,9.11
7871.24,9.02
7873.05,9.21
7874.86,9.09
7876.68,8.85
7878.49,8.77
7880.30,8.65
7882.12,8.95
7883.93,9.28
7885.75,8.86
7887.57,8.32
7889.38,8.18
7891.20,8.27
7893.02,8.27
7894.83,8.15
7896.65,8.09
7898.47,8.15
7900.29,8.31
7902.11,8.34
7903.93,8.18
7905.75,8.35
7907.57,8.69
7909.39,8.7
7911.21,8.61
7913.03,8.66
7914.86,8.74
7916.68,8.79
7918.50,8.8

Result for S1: 0.8 Angstrom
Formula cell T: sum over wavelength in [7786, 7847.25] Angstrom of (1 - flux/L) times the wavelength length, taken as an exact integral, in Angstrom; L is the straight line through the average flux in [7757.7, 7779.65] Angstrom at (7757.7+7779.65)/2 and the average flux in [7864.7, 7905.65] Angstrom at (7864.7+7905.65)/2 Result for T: -1.9 Angstrom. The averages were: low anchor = 8.49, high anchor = 8.67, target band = 8.82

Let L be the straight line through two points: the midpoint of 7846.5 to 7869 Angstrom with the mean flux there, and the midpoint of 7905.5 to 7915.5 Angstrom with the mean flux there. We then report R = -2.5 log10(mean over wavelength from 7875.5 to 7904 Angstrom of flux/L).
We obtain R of 0.04 mag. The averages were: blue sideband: 9.15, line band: 8.49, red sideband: 8.64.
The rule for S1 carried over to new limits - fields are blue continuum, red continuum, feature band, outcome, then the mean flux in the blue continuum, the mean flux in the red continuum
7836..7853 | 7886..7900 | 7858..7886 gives -2.5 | 8.57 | 8.24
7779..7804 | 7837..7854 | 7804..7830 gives -0.9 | 8.9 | 8.62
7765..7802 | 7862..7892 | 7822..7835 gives -0.3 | 8.81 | 8.94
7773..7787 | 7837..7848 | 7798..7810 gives -0.5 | 8.87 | 8.36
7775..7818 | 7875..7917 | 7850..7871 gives -1.3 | 8.9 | 8.53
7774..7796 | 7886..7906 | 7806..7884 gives -3.7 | 8.87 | 8.25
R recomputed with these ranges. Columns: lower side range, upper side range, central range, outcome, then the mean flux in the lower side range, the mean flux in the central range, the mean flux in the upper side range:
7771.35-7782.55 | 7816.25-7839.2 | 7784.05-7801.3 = 0.00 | 8.9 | 8.86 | 8.87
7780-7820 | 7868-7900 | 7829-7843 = 0.05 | 8.9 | 8.36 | 8.66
